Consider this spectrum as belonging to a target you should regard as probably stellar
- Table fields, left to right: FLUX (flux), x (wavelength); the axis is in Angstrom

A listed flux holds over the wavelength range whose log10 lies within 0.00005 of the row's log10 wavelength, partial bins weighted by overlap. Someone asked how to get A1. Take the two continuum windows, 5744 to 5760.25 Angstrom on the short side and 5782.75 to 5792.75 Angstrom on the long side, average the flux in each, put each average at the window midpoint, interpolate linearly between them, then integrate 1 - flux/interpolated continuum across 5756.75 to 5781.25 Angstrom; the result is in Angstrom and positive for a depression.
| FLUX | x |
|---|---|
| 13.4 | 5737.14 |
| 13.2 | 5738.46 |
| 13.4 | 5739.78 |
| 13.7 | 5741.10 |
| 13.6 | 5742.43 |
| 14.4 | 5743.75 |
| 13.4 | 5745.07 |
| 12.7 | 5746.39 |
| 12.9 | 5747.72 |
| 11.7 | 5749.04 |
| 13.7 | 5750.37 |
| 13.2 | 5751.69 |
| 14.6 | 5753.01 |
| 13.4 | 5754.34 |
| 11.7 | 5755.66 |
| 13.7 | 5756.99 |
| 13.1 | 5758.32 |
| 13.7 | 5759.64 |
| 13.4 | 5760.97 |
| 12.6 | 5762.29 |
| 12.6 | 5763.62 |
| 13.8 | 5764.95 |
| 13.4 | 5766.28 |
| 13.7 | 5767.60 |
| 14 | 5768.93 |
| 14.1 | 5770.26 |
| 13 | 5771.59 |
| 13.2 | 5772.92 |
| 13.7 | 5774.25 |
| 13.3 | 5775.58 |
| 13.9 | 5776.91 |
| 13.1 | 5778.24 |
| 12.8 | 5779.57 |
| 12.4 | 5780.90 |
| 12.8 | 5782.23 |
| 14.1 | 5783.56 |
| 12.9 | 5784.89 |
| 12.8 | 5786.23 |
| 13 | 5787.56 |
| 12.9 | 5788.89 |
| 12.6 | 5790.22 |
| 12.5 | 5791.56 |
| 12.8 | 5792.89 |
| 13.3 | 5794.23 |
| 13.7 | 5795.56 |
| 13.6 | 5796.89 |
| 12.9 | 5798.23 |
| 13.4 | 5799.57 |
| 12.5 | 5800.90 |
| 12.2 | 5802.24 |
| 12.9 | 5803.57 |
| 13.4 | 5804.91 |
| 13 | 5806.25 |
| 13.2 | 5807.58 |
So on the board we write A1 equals -0.51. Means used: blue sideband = 13.2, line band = 13.3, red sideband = 13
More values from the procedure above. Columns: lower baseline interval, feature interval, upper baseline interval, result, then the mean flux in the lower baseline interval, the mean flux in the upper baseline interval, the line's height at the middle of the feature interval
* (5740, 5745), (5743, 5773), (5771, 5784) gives 0.5 Angstrom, 13.8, 13.2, 13.5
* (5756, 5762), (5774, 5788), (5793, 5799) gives 0.2 Angstrom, 13.3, 13.3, 13.3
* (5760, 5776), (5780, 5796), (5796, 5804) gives 0.2 Angstrom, 13.4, 12.9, 13.1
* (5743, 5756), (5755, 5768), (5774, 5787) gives 0.0 Angstrom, 13.2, 13.2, 13.2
